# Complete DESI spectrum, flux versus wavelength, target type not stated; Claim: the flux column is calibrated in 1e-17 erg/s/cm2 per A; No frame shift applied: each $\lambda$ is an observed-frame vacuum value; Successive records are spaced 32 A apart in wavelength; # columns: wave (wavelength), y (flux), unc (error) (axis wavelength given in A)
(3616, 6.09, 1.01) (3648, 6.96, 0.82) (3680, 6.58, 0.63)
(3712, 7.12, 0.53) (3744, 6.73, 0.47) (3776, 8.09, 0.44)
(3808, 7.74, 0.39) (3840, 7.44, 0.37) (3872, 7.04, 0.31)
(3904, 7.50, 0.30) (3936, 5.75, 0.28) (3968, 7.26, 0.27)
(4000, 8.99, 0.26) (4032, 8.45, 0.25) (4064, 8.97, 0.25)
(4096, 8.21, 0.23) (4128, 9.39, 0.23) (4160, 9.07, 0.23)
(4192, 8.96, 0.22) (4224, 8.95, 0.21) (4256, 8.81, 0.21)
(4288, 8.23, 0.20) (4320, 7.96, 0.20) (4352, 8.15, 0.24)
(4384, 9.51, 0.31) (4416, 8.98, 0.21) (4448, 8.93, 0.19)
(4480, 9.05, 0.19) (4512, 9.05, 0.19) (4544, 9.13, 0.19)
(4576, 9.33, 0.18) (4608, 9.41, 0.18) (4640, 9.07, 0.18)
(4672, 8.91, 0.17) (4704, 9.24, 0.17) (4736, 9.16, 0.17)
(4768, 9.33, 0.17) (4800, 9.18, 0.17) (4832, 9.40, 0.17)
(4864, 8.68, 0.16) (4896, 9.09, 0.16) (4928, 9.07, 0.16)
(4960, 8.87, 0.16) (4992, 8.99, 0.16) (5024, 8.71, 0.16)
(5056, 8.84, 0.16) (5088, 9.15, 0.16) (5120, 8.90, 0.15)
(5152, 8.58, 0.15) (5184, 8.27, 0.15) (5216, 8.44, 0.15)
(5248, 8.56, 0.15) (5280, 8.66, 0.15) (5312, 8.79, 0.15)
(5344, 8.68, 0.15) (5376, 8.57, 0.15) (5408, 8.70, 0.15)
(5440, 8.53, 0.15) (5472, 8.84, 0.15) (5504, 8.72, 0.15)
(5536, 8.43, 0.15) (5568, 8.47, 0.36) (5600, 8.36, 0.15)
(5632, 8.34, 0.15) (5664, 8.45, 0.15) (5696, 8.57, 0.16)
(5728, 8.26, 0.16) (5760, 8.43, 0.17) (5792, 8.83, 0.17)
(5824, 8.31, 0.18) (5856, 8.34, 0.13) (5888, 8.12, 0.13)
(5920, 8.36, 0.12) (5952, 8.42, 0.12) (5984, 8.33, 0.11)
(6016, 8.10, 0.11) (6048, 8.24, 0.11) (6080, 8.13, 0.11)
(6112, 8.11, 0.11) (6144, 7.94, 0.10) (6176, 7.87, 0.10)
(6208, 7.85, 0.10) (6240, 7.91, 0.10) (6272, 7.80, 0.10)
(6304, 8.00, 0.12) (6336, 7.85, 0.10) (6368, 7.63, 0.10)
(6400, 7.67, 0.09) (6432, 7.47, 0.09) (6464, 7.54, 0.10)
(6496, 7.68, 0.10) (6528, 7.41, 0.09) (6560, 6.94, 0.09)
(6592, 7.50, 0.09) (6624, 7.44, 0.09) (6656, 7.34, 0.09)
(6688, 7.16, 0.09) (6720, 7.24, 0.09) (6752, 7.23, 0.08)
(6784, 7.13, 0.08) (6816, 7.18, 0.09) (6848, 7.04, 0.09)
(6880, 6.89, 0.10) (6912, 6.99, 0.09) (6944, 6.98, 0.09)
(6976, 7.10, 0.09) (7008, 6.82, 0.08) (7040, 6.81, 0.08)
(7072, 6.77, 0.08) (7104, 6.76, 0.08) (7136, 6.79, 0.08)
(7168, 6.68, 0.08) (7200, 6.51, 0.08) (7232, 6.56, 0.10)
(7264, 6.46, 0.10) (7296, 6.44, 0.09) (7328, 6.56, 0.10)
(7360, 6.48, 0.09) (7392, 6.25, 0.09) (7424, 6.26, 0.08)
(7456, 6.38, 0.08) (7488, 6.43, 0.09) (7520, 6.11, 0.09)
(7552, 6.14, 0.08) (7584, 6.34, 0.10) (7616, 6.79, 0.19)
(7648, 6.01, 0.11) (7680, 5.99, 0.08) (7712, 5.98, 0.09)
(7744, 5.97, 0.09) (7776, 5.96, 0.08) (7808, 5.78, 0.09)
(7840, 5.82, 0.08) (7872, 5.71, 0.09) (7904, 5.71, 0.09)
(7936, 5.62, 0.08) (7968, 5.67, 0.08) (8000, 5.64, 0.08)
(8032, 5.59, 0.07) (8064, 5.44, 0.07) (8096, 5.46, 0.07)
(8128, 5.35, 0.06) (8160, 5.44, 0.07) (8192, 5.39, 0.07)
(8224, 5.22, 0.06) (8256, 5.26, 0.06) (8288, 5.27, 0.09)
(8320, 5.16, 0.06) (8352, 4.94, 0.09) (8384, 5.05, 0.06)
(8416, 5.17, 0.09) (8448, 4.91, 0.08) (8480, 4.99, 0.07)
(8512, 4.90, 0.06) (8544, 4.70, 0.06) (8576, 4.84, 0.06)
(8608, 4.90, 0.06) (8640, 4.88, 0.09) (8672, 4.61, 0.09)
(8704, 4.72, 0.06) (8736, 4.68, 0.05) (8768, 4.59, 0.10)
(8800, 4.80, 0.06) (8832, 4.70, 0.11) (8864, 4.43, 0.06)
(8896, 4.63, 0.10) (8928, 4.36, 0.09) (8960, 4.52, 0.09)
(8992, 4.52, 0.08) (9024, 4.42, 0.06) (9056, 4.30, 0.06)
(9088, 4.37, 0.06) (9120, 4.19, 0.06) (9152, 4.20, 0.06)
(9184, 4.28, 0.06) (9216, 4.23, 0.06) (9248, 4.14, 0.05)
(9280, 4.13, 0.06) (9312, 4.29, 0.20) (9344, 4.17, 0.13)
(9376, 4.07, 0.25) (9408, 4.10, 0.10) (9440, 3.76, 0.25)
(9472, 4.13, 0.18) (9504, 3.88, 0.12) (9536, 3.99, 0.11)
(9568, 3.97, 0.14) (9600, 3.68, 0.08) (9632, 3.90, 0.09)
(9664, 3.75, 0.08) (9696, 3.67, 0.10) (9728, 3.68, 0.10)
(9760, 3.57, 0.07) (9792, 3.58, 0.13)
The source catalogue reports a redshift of 0.000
